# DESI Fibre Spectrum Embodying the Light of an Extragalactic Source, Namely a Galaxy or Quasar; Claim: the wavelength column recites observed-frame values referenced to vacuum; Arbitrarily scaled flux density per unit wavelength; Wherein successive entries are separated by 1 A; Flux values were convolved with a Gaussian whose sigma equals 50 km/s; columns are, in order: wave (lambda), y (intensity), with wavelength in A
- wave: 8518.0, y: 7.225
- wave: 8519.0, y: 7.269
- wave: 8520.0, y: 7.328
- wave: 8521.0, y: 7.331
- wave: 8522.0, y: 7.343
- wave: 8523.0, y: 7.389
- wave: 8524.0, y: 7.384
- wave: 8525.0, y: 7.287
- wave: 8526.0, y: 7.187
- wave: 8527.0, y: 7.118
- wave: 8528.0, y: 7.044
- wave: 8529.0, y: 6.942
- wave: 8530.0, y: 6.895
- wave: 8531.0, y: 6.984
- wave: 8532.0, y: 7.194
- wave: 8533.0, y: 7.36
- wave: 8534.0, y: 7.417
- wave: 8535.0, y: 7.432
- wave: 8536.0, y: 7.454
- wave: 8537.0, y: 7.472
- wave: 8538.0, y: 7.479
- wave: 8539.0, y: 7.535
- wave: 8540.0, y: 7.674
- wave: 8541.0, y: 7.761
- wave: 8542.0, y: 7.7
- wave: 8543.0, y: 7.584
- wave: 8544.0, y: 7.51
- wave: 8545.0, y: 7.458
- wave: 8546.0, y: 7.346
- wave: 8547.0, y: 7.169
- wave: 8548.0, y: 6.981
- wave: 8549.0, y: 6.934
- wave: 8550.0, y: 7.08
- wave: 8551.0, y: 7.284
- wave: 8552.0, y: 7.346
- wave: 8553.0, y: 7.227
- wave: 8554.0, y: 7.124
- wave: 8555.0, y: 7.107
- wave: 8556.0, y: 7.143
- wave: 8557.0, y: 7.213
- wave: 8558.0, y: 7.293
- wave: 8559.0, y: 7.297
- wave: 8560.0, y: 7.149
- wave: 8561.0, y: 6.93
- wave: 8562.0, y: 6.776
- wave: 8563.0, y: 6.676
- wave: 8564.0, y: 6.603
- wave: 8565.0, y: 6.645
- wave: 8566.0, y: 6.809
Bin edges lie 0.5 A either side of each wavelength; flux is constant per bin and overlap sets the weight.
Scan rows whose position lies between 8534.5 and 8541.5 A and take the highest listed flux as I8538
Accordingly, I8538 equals 7.761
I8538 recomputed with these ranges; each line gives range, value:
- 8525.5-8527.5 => 7.187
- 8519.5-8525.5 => 7.389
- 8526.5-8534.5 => 7.417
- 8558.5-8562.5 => 7.297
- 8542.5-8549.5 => 7.584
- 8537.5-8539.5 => 7.535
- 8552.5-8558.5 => 7.293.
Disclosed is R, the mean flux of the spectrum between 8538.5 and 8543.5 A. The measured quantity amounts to 7.65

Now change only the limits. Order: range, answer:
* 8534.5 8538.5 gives 7.46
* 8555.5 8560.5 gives 7.22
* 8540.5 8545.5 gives 7.6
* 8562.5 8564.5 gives 6.64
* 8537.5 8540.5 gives 7.56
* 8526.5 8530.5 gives 7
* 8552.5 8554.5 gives 7.18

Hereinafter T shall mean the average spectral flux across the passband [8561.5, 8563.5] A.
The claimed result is 6.73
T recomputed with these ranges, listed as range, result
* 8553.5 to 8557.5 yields 7.15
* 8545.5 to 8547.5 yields 7.26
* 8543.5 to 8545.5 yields 7.48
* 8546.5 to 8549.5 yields 7.03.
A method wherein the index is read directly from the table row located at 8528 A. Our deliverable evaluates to 7.044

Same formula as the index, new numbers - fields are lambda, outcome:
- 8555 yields 7.107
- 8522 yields 7.343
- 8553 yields 7.227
